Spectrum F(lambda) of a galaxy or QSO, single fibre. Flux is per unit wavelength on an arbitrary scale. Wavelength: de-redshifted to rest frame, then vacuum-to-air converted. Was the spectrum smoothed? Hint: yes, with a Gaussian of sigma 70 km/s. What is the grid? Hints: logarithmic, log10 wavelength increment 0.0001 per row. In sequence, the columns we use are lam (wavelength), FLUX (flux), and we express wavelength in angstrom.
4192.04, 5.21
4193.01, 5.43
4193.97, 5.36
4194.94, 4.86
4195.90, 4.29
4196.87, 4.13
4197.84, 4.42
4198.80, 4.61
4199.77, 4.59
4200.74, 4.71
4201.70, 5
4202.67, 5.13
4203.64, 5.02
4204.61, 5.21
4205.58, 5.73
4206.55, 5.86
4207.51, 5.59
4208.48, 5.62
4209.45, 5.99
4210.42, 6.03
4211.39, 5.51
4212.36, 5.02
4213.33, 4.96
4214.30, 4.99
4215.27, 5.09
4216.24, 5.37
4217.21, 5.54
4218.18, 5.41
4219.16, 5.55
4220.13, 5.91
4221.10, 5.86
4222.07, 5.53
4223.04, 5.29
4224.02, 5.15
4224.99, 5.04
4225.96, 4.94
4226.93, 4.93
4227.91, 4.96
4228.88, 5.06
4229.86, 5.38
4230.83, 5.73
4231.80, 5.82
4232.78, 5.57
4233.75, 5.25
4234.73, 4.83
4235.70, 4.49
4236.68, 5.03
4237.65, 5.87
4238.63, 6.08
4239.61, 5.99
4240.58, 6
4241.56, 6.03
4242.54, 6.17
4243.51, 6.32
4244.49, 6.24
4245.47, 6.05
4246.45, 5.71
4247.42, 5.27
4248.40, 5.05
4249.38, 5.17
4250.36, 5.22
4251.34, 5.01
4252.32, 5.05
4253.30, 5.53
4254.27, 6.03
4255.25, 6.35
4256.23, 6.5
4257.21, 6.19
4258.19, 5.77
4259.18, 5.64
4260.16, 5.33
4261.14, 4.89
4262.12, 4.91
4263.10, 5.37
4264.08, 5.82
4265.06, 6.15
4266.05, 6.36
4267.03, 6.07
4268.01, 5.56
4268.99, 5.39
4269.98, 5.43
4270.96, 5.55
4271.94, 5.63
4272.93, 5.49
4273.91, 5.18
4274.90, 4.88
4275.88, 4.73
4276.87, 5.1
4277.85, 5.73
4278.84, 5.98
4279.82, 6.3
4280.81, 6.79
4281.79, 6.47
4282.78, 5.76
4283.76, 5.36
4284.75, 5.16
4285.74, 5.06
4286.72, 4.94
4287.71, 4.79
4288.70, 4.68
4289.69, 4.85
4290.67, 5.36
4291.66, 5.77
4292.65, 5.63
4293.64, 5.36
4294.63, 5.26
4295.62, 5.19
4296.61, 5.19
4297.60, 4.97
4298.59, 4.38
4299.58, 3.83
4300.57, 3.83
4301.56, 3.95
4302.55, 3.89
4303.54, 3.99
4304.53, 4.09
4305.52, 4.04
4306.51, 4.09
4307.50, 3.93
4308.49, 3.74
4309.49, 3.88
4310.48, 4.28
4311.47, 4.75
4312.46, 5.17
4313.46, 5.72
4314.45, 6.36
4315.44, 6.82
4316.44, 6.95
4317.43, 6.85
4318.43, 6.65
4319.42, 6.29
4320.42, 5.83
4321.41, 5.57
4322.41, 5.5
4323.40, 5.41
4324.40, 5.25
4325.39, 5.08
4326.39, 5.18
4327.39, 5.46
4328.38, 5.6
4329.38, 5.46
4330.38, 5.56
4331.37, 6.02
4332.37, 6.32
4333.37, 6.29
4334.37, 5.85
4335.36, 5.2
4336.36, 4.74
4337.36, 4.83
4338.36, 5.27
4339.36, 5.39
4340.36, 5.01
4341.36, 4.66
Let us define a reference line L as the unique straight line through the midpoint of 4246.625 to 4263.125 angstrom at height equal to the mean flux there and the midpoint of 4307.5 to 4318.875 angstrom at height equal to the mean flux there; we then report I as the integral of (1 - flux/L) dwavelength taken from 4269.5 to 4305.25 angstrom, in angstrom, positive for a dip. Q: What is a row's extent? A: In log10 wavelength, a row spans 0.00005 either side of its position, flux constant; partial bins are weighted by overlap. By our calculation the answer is 2.4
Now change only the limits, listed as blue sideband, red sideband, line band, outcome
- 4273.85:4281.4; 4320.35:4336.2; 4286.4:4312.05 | 4.76 angstrom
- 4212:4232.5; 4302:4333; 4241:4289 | -2.69 angstrom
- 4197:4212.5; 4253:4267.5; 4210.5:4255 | 0.51 angstrom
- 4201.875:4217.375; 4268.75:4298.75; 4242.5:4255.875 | -0.64 angstrom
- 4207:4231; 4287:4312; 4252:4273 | -3.24 angstrom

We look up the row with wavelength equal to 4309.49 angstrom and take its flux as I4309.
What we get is 3.88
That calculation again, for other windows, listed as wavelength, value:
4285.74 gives 5.06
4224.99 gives 5.04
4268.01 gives 5.56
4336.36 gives 4.74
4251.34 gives 5.01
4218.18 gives 5.41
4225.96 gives 4.94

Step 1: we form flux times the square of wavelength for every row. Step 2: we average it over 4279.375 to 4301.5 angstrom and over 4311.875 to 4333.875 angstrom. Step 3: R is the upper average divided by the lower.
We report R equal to 1.15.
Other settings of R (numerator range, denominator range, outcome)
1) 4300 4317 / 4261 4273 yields 0.85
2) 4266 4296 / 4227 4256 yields 1.00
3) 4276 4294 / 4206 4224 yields 1.03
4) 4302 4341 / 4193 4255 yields 1.03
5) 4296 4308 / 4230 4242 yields 0.78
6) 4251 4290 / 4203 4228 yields 1.06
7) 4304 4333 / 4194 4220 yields 1.09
